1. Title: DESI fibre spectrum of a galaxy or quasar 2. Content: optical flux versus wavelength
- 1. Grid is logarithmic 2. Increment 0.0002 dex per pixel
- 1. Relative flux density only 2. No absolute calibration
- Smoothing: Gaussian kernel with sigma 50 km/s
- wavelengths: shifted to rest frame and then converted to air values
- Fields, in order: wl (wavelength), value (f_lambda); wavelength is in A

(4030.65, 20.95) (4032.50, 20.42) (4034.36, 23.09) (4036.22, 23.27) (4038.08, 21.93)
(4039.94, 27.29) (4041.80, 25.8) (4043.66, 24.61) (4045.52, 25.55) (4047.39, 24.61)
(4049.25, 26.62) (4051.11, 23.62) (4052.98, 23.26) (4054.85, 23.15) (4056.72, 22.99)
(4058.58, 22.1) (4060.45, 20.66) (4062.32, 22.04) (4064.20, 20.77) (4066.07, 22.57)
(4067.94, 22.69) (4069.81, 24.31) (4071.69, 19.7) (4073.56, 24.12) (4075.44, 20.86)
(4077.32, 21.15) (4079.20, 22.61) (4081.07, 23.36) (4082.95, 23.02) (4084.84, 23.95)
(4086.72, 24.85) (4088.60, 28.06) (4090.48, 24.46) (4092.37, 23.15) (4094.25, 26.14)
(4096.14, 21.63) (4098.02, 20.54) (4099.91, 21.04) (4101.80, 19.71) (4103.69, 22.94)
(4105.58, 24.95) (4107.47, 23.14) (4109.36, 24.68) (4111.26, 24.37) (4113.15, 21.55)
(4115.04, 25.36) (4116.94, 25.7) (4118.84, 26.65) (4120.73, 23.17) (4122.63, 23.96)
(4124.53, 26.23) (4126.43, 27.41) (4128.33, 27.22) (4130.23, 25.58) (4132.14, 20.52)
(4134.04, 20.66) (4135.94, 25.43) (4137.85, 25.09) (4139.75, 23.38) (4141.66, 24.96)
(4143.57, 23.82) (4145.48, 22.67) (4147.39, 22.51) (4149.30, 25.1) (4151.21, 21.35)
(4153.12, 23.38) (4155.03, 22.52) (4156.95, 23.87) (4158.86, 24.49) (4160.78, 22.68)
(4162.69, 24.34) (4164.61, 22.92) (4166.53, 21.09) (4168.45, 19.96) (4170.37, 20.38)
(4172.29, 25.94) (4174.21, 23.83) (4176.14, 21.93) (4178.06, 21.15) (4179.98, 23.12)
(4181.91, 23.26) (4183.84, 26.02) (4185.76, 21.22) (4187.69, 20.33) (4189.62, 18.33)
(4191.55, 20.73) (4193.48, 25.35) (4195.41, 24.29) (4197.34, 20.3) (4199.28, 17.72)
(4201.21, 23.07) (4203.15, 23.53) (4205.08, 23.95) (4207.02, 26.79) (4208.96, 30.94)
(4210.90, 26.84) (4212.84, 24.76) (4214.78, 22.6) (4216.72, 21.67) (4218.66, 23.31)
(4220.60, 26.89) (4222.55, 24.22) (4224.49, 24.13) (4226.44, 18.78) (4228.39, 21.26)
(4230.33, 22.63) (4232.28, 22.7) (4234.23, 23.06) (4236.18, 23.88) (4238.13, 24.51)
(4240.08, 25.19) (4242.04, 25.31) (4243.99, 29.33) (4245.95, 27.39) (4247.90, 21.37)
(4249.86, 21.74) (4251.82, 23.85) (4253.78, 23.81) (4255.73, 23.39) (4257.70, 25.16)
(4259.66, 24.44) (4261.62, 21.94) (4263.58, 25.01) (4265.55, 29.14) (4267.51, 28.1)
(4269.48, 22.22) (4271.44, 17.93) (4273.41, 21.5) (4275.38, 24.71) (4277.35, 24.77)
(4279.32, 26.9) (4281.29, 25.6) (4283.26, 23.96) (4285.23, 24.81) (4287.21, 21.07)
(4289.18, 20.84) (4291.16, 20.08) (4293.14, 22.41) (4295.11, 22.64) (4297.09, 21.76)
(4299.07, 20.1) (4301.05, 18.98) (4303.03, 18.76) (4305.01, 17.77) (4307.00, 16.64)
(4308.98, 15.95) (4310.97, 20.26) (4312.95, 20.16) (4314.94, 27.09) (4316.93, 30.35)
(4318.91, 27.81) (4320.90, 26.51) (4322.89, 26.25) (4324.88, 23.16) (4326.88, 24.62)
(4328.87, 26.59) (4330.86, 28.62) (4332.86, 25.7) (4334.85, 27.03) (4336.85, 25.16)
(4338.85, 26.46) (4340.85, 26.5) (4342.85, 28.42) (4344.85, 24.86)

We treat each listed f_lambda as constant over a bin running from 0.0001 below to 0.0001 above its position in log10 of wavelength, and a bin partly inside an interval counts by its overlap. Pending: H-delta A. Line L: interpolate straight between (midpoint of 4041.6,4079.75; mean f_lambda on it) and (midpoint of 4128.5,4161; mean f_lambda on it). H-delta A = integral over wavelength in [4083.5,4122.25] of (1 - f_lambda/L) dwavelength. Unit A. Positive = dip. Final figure -0.9 A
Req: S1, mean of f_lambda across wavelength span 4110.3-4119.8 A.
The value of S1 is 24.7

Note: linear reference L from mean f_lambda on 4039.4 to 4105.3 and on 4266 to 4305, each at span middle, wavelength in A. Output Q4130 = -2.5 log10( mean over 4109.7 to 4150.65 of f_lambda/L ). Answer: -0.06 mag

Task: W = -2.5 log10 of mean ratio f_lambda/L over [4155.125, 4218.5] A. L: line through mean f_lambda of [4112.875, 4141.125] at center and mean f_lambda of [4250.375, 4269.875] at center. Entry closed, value 0.07 mag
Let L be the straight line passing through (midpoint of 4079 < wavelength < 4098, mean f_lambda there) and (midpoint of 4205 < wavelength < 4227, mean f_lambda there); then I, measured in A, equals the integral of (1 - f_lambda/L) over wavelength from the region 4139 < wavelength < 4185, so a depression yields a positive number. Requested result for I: 2.5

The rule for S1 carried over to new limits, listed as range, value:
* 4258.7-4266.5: 25.1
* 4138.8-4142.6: 24.2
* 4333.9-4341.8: 26.3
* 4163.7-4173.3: 22.1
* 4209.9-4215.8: 24.7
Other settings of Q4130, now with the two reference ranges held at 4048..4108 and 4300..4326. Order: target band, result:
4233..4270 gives -0.103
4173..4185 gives -0.027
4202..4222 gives -0.114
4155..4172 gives 0.005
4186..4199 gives 0.064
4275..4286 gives -0.127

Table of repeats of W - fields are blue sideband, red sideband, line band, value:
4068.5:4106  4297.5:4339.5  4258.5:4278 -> -0.03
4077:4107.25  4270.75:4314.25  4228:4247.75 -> -0.12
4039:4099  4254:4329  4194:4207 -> 0.03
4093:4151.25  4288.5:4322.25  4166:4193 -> 0.05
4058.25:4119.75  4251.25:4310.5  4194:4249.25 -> -0.06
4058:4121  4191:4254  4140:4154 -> 0.00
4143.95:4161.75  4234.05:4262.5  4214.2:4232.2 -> 0.06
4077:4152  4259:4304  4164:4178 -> 0.06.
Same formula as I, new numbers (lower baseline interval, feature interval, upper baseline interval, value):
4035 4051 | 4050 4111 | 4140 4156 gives 3.47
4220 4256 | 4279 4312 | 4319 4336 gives 5.64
